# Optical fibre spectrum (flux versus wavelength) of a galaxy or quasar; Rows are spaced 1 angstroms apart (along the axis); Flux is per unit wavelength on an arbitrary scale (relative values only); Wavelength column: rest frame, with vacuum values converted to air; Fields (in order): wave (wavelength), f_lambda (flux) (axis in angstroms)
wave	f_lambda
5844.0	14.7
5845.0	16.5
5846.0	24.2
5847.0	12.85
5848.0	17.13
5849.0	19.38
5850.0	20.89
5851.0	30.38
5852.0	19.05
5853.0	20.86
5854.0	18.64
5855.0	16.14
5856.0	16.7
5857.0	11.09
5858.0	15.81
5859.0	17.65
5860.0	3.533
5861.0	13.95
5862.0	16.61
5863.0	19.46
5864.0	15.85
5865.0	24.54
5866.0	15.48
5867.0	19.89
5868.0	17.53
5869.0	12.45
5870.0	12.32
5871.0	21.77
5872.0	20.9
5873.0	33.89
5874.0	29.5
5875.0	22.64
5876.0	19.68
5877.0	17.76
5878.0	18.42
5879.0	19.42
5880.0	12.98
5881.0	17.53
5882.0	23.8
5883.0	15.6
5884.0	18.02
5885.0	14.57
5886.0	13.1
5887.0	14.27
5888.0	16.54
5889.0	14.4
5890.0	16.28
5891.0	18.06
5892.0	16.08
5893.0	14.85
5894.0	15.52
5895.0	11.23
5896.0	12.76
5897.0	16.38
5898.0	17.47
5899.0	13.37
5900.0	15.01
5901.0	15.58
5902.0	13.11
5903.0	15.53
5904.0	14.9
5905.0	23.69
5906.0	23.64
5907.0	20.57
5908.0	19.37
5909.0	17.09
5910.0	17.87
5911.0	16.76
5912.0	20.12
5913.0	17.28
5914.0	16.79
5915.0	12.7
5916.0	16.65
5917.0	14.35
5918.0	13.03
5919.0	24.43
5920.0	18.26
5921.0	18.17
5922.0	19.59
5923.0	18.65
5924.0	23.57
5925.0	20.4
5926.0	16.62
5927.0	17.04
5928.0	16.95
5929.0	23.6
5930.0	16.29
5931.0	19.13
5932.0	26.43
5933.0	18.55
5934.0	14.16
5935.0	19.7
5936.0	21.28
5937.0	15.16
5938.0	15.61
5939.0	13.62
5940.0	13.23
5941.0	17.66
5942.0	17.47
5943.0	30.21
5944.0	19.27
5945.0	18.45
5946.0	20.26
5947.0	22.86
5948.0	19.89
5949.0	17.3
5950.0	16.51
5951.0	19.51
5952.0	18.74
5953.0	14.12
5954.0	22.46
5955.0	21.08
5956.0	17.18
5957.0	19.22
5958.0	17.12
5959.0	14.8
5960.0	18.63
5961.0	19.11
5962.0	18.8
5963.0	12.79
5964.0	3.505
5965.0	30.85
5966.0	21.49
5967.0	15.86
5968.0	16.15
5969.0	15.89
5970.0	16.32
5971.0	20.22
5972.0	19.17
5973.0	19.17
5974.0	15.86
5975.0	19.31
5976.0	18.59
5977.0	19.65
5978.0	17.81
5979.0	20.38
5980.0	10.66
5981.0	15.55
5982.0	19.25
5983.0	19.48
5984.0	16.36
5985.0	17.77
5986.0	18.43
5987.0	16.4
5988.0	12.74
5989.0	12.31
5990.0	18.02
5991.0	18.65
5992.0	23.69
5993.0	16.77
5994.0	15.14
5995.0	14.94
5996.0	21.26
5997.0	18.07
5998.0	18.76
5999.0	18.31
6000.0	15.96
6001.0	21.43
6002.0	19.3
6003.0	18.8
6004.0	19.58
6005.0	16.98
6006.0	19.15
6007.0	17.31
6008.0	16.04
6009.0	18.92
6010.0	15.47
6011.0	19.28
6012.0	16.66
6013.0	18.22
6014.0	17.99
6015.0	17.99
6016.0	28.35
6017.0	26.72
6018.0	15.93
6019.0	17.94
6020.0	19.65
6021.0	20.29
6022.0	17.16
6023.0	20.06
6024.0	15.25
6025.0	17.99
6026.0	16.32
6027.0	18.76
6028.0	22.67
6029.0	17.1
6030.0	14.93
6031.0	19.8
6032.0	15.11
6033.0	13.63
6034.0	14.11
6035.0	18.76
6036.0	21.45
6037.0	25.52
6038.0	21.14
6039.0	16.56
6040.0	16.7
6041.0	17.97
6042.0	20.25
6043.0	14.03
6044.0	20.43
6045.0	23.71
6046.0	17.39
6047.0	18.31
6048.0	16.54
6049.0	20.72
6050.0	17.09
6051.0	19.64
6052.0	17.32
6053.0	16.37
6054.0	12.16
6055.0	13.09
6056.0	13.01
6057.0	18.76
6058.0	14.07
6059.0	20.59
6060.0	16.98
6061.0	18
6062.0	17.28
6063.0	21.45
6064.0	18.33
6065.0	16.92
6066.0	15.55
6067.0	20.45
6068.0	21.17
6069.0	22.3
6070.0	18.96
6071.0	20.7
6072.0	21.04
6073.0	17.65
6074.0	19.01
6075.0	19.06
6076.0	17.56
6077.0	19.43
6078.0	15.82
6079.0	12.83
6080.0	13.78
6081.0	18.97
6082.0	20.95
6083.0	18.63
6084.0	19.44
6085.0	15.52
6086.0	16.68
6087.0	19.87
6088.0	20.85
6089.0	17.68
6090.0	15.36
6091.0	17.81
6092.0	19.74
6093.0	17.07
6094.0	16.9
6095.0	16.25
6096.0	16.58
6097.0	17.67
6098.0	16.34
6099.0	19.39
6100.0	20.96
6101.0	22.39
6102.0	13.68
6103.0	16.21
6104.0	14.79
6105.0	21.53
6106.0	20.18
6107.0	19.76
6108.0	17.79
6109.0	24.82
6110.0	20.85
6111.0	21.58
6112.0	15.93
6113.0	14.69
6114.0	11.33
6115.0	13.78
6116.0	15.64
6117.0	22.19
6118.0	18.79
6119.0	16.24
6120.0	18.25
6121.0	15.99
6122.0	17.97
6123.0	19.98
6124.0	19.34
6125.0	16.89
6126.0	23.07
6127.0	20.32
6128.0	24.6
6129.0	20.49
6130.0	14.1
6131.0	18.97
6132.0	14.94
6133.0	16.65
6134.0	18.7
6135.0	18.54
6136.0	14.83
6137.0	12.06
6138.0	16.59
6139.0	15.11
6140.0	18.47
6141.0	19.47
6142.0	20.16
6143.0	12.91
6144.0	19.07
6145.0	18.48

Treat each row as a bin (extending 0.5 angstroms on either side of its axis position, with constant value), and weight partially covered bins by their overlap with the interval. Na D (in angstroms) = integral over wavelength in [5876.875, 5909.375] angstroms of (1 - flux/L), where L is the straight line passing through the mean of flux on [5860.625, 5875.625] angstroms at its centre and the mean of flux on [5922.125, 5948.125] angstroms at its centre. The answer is 5.0 angstroms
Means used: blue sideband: 19.8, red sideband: 19.1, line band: 16.6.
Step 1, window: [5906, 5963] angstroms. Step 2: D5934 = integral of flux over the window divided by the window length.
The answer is 18.5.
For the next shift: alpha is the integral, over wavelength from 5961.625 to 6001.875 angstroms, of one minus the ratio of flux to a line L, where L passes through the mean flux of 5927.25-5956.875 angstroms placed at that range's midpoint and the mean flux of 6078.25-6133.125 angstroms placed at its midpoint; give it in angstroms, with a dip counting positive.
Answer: 2.4 angstroms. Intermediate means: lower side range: 18.8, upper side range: 18.1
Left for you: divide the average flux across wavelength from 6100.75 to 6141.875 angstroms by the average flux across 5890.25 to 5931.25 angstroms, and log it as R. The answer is 1.0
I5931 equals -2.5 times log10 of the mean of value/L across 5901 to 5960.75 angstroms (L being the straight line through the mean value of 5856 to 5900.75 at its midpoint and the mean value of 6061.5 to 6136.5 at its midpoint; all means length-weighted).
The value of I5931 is -0.068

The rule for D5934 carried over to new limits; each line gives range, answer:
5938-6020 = 18.2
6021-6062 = 17.8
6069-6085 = 18.3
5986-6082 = 18.1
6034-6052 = 19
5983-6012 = 17.7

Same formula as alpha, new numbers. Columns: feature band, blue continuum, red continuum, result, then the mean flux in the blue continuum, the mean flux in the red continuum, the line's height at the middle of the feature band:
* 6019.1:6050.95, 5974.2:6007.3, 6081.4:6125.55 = -0.89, 17.8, 18.1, 17.9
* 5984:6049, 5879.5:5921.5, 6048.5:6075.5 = -2.37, 16.6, 18.1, 17.7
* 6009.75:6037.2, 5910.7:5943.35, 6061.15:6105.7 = -0.63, 18.2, 18.2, 18.2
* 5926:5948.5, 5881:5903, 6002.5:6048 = -3.13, 15.6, 18.6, 16.6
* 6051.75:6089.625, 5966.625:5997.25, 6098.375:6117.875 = 0.39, 17.4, 18.3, 18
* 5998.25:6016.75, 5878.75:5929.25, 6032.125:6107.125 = -1.13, 17.1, 18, 17.7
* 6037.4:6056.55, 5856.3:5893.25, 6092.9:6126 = 0.36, 17.5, 18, 17.9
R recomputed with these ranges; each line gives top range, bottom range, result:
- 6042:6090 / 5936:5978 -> 0.99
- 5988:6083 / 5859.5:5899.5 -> 1.06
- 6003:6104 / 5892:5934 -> 1.03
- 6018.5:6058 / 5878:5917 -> 1.08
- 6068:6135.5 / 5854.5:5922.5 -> 1.06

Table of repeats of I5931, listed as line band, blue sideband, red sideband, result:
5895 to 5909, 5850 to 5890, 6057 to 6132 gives 0.077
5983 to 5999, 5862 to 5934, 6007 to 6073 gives 0.050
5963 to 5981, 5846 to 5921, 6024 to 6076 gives 0.021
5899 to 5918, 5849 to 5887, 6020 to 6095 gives 0.072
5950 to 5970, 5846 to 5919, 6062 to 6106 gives 0.004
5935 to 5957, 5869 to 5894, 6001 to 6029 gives -0.009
